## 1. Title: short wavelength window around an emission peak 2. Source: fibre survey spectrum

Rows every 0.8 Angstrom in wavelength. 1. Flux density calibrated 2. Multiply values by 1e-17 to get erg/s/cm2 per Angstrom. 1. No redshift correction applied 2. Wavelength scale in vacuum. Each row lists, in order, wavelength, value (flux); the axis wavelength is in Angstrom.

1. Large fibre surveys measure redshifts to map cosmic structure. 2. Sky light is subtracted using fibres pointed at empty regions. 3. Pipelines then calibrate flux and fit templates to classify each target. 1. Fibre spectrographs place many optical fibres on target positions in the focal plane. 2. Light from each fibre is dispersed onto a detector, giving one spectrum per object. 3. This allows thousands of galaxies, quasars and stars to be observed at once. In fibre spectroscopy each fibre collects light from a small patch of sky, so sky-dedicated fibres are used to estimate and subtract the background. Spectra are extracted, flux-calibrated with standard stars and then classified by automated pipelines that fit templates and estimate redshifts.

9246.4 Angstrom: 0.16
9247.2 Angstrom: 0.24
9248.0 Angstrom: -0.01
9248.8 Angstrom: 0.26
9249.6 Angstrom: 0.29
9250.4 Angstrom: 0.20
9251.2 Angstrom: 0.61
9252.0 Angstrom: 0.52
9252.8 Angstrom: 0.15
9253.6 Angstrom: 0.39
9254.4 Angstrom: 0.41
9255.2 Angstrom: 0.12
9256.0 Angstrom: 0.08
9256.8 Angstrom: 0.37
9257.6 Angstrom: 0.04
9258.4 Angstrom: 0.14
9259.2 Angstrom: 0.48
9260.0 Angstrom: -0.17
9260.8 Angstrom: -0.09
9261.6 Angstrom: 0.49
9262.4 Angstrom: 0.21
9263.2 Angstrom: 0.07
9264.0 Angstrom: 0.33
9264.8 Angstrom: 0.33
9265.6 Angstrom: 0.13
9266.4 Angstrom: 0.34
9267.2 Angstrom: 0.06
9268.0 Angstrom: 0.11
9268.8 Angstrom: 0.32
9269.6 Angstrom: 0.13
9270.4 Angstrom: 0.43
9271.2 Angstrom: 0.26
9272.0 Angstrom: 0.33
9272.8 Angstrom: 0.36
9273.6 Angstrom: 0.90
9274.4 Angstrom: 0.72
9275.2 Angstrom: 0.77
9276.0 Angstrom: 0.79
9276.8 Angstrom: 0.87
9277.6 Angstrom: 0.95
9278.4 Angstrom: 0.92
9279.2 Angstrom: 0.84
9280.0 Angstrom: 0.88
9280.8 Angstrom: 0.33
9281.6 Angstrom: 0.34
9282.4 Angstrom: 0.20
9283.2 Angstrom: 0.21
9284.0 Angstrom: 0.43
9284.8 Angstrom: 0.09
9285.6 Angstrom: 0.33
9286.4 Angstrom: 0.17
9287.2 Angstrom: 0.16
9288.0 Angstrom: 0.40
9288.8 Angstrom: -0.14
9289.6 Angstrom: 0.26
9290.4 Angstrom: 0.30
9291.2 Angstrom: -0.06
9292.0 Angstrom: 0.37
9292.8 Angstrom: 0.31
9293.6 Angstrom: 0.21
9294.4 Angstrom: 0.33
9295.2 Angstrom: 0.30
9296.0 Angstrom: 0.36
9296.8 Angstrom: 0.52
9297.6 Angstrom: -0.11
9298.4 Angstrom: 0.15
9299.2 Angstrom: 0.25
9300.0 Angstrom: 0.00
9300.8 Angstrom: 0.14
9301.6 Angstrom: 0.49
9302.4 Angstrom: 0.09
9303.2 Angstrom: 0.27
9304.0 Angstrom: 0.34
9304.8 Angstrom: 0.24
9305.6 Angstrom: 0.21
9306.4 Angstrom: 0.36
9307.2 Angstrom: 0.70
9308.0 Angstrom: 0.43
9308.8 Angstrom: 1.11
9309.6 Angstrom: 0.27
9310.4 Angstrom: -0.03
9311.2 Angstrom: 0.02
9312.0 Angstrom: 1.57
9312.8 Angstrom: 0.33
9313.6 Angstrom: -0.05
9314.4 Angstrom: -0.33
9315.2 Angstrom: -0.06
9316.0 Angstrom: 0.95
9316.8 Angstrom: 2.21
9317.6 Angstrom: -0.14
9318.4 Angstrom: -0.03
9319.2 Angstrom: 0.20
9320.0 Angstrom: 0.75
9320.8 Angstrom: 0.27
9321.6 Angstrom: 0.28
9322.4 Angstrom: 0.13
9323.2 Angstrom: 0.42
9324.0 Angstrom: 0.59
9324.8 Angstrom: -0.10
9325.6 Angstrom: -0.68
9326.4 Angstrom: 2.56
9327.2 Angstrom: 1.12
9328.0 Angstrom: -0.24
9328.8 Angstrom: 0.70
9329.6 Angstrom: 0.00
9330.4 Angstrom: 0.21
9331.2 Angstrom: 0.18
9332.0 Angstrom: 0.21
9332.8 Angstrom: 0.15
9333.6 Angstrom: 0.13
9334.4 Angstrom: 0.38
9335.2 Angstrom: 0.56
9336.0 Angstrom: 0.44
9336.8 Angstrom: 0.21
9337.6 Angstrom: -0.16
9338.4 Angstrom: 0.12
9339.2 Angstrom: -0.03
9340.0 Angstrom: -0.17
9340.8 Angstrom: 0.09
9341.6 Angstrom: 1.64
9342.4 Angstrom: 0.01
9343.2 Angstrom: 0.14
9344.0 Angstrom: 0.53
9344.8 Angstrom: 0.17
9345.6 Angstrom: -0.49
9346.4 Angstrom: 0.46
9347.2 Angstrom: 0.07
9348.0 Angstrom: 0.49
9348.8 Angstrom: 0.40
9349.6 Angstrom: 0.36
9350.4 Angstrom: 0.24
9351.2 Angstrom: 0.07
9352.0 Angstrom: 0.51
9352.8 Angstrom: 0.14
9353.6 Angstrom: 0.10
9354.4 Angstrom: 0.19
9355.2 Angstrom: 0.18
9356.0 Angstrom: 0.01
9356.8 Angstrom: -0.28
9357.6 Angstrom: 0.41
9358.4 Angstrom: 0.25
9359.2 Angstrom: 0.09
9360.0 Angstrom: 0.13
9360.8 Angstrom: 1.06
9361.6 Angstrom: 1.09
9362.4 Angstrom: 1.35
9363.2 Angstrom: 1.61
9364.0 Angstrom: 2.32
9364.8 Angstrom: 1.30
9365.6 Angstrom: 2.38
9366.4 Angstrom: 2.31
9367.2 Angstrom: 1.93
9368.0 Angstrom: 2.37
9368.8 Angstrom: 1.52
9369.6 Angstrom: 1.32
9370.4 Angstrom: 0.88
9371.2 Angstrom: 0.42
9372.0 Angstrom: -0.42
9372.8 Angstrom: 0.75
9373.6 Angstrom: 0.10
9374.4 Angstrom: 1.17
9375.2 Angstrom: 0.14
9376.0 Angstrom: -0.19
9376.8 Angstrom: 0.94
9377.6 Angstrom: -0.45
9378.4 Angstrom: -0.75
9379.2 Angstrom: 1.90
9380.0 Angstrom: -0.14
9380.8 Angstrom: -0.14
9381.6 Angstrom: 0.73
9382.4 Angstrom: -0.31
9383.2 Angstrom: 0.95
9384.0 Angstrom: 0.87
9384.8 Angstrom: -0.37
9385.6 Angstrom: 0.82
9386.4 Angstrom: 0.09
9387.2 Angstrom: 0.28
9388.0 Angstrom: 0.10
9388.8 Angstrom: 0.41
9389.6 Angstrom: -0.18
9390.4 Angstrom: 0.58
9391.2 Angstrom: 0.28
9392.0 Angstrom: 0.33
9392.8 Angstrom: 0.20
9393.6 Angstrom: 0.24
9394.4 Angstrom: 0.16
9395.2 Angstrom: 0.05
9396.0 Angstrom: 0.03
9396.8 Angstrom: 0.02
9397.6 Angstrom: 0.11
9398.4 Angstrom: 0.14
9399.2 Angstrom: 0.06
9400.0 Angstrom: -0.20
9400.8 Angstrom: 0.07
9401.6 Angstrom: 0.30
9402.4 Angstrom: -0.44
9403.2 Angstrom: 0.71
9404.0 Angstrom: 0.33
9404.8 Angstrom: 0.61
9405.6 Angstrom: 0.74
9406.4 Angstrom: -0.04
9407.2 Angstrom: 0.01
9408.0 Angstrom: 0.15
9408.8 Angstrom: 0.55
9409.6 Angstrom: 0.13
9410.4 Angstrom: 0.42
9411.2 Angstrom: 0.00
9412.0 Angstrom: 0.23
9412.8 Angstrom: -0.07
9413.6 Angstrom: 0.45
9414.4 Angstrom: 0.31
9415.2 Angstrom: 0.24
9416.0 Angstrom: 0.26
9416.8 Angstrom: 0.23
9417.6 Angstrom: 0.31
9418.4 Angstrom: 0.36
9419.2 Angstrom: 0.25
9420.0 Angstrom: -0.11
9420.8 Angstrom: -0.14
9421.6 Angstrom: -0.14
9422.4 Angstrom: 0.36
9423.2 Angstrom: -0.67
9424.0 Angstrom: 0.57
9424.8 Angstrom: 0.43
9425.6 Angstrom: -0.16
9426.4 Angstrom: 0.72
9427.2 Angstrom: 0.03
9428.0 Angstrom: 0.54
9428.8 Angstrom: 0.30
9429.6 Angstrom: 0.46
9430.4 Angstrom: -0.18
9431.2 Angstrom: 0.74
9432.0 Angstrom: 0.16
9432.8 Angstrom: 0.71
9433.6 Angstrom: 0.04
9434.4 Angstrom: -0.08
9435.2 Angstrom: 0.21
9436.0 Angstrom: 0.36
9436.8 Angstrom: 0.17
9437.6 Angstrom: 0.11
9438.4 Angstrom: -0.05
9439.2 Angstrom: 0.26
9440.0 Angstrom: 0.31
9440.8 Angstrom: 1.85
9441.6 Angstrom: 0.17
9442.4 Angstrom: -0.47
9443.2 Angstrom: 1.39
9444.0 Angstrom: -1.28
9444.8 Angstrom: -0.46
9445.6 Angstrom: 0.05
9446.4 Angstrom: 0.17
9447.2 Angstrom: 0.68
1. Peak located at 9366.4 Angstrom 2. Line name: [O III] 5007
